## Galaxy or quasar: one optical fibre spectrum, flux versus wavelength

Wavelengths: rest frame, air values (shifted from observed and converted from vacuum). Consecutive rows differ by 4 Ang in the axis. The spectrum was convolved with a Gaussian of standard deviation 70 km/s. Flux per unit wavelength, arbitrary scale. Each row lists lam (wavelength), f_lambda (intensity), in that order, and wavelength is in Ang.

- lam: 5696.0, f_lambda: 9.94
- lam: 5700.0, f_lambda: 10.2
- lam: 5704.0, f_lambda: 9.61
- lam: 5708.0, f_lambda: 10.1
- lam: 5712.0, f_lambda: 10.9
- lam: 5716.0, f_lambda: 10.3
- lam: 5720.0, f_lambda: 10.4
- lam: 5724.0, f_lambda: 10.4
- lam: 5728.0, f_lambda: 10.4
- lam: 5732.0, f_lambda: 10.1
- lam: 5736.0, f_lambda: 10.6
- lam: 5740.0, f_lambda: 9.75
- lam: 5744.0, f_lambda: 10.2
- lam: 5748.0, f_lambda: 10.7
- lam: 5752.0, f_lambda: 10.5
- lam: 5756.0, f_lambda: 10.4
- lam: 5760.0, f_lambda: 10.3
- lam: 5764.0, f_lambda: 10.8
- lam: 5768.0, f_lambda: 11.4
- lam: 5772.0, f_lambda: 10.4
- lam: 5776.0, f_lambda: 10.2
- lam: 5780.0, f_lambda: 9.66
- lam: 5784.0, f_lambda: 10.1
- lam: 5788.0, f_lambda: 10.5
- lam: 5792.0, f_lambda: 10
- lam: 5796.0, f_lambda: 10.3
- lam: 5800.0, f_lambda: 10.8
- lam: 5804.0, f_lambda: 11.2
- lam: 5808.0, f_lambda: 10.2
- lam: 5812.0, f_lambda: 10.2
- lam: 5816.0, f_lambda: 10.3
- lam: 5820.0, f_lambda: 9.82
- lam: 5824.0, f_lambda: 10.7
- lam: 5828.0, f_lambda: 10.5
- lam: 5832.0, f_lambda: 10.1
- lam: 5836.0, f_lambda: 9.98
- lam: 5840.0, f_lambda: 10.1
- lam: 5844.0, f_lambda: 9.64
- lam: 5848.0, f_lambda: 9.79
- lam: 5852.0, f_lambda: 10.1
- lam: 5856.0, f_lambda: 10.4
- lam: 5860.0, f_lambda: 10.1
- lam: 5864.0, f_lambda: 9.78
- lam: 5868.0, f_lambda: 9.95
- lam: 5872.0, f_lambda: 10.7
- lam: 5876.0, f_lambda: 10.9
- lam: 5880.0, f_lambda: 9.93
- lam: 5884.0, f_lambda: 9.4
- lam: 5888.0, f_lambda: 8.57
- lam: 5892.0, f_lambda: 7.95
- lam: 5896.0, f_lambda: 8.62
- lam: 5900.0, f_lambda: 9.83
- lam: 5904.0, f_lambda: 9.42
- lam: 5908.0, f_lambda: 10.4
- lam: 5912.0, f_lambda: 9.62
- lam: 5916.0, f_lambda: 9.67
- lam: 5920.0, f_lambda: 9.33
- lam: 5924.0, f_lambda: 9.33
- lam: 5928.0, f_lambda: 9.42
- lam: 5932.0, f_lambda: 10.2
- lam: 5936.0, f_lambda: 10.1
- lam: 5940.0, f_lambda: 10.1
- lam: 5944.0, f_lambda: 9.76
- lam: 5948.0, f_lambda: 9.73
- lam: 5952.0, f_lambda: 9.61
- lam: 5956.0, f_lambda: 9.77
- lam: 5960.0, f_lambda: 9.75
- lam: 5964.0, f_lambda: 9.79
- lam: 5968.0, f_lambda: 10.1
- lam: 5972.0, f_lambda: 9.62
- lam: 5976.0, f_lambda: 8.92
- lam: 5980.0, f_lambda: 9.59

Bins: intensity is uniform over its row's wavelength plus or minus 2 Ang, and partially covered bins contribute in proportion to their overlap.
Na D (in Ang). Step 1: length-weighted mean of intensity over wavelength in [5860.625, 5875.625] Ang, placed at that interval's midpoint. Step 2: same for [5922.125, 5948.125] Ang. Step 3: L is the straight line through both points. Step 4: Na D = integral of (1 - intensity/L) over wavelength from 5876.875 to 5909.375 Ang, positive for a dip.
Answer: 2.5 Ang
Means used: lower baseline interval 10.2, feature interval 9.3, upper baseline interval 9.81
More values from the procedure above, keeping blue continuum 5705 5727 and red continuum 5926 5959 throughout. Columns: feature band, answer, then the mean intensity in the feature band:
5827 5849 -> 0.2 Ang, 10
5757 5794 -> -0.5 Ang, 10.4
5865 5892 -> 0.6 Ang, 9.76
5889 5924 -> 2.1 Ang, 9.33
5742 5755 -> -0.2 Ang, 10.5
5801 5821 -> -0.5 Ang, 10.4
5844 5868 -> 0.1 Ang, 9.99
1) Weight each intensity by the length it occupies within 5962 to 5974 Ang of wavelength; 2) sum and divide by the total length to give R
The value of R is 9.84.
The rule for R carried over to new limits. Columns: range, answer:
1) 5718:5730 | 10.4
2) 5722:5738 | 10.4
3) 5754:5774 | 10.7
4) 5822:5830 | 10.6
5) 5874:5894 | 9.35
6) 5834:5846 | 9.91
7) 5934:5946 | 9.99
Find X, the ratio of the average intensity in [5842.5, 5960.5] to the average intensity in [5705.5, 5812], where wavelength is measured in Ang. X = 0.94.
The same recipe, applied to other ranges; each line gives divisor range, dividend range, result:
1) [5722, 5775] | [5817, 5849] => 0.97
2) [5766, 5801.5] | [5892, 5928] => 0.91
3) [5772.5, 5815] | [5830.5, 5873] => 0.97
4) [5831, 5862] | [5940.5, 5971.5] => 0.98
